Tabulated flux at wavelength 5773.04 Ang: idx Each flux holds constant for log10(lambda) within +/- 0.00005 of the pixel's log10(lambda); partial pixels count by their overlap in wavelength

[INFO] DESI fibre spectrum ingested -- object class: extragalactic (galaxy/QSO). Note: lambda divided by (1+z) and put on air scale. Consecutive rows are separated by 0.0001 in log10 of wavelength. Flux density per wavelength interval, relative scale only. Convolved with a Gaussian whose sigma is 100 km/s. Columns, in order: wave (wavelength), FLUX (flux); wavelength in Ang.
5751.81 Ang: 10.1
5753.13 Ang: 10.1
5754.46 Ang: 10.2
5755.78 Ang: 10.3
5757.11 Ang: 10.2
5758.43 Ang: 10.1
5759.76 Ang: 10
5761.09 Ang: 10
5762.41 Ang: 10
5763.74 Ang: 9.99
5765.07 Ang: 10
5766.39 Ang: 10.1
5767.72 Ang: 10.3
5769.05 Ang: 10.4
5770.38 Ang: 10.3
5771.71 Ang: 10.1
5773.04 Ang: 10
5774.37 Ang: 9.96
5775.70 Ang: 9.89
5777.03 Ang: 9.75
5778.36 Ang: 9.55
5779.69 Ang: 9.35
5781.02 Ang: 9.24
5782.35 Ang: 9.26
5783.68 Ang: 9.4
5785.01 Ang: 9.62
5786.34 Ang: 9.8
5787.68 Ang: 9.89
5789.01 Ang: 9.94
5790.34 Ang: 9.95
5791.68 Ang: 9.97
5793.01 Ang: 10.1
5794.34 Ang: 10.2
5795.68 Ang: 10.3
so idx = 10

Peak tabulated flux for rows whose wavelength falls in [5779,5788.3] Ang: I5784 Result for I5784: 9.89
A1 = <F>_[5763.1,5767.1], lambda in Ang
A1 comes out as 10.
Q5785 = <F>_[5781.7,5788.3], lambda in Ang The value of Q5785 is 9.59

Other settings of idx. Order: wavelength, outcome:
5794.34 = 10.2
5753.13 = 10.1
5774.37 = 9.96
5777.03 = 9.75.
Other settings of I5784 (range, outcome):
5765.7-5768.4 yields 10.3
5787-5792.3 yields 9.97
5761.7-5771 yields 10.4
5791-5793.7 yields 10.1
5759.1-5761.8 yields 10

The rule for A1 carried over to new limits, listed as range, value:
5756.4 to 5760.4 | 10.1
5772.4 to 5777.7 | 9.9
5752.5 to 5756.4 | 10.2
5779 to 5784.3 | 9.32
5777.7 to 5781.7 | 9.39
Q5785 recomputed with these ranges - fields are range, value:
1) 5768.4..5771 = 10.3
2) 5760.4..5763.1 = 10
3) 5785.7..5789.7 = 9.87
